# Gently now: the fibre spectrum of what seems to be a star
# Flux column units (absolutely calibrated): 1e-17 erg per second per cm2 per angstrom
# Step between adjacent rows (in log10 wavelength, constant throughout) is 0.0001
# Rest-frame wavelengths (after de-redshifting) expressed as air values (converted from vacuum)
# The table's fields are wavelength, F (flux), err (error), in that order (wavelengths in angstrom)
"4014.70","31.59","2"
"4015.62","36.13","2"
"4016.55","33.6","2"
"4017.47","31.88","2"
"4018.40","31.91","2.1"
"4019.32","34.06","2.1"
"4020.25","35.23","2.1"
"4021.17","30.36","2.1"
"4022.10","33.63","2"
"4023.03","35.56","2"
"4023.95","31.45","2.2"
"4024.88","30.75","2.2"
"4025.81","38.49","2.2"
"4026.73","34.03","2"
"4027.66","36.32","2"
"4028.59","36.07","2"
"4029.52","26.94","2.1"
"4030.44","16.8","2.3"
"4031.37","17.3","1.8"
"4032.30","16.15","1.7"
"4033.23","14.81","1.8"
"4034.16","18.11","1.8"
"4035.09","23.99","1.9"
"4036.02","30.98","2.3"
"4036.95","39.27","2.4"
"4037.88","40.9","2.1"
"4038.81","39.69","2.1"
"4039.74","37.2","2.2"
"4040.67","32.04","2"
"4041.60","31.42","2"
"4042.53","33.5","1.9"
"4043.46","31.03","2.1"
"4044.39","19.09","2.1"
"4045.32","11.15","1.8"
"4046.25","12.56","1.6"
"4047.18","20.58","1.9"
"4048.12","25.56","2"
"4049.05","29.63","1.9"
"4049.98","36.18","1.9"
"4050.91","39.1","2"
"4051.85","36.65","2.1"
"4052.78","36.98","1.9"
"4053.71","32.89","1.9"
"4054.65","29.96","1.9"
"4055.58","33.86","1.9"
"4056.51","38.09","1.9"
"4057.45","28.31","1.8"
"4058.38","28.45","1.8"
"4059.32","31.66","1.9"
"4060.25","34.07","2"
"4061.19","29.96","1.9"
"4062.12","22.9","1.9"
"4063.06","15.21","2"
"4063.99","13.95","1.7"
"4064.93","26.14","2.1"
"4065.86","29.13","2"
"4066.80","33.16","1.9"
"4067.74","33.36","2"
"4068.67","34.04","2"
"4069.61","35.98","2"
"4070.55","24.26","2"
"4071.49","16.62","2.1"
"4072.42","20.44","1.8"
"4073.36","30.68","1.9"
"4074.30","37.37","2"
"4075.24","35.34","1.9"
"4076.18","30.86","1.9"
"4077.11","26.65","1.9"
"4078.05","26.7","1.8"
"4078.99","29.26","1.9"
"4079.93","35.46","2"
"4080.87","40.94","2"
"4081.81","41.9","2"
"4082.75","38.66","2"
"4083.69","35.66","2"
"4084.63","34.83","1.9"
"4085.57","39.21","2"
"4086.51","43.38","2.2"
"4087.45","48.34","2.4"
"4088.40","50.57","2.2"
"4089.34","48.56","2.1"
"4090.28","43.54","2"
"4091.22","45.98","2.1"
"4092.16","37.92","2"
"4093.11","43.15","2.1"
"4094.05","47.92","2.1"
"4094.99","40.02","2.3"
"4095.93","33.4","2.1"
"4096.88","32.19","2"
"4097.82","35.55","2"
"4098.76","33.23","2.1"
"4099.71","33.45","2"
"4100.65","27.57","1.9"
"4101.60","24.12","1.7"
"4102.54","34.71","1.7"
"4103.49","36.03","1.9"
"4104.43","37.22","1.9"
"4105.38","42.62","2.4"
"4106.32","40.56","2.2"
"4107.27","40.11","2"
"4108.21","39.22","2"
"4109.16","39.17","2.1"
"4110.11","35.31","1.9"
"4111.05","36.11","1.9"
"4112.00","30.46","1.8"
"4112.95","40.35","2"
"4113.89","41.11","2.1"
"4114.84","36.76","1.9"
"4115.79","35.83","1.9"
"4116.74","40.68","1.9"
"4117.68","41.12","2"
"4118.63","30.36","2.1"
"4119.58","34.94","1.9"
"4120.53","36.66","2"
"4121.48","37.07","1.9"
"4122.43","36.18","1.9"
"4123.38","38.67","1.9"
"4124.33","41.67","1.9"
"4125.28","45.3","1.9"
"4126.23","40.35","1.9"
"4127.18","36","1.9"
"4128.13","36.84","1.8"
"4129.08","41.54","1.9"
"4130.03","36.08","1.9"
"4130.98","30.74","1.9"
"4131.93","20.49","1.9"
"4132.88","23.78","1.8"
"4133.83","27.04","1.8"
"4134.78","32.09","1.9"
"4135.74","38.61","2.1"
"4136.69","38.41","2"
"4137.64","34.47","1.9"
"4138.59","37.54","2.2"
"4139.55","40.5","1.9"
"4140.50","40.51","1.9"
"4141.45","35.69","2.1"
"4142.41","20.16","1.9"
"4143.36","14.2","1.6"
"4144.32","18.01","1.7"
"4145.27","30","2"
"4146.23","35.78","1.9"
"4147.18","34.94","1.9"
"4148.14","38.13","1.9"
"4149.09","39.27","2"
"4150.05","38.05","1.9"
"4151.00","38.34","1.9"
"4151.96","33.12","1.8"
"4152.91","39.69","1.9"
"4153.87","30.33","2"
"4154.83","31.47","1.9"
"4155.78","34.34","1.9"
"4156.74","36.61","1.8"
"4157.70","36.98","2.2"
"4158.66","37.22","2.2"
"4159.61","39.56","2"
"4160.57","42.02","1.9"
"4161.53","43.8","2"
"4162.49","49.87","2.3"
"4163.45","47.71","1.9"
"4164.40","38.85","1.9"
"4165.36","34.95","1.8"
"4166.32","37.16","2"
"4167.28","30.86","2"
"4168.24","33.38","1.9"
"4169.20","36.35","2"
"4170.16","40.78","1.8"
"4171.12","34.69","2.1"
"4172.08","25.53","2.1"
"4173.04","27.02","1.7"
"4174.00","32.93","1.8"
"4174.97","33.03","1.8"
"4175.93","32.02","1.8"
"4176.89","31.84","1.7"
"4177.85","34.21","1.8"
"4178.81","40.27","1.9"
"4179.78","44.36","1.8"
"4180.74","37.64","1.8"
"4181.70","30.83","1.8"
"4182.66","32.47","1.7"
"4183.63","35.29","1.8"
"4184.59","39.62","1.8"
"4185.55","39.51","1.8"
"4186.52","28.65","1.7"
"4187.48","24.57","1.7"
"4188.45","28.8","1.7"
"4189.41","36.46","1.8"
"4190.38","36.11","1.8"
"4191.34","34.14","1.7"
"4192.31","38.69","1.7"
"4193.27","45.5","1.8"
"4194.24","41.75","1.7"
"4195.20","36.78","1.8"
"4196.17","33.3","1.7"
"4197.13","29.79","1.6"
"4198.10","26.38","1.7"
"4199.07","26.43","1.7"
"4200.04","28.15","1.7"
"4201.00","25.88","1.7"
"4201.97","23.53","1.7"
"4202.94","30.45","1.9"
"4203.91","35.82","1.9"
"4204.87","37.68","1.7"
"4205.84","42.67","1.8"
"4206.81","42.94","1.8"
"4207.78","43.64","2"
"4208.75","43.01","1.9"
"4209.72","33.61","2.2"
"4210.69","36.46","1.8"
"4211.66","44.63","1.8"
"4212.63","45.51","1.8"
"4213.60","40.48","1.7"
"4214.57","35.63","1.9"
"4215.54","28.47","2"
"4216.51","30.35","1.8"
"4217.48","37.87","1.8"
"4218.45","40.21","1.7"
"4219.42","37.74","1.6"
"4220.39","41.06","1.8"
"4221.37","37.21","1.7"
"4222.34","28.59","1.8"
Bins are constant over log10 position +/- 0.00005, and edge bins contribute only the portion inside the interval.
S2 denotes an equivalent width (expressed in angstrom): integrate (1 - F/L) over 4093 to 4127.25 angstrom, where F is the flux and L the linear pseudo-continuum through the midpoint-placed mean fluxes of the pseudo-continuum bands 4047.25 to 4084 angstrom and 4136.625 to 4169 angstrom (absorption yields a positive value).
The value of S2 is -4.0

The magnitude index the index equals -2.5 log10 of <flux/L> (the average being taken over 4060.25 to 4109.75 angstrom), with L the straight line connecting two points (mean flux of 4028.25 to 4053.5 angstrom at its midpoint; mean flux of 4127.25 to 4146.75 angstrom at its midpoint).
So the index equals -0.16 mag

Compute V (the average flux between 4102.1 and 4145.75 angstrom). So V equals 35.2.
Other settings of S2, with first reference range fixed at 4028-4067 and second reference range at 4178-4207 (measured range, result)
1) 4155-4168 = -2.3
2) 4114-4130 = -3.5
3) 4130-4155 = -0.2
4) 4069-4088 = -2.7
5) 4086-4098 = -5.0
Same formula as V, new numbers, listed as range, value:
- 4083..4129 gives 38.4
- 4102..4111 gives 38.1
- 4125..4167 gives 35.3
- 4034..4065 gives 29.3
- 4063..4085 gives 30.5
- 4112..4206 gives 35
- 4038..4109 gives 33.3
